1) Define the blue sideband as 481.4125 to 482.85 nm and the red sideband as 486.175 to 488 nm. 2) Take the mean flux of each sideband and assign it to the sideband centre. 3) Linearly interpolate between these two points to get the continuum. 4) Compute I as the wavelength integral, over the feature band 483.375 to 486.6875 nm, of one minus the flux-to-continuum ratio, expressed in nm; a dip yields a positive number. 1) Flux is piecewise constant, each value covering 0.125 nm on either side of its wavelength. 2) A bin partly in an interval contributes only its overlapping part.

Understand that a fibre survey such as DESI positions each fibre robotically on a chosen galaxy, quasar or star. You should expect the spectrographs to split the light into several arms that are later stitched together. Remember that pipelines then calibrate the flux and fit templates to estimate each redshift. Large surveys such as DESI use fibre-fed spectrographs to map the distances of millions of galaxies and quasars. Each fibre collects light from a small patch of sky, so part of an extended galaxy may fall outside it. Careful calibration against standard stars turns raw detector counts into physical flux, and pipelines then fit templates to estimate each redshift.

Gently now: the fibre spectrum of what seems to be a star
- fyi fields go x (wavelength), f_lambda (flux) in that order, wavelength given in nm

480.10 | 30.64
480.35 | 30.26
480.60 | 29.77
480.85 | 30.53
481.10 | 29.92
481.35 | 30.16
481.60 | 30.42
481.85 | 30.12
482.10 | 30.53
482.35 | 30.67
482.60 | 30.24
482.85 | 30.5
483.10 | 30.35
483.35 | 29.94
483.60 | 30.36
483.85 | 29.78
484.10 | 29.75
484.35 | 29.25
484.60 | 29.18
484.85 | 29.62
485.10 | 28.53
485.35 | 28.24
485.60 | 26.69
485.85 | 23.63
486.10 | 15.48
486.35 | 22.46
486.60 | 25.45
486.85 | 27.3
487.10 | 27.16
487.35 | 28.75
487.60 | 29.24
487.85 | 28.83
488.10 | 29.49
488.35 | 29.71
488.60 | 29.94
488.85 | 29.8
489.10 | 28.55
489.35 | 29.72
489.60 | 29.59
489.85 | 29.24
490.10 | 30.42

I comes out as 0.16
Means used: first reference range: 30.4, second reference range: 26.7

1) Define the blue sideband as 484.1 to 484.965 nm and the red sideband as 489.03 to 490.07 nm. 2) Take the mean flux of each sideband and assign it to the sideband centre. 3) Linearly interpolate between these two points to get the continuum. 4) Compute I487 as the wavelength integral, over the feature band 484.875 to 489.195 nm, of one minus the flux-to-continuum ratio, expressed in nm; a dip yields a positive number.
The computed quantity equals 0.34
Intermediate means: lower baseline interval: 29.4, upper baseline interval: 29.4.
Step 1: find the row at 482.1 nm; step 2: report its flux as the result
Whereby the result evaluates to 30.53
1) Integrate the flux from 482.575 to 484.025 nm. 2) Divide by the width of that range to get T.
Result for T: 30.2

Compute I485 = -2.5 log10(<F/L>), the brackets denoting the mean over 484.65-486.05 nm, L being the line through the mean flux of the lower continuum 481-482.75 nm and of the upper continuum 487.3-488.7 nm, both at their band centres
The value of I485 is 0.11 mag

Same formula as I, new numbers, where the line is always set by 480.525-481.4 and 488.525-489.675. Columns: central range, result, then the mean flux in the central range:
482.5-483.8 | -0.01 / 30.2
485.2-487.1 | 0.34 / 24.4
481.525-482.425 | -0.01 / 30.4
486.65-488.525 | 0.07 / 28.5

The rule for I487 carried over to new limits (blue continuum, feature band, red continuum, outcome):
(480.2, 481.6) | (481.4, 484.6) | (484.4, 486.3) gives -0.226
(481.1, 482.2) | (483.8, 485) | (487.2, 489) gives 0.016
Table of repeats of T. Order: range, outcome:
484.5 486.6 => 25.4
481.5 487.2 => 28.1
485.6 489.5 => 27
